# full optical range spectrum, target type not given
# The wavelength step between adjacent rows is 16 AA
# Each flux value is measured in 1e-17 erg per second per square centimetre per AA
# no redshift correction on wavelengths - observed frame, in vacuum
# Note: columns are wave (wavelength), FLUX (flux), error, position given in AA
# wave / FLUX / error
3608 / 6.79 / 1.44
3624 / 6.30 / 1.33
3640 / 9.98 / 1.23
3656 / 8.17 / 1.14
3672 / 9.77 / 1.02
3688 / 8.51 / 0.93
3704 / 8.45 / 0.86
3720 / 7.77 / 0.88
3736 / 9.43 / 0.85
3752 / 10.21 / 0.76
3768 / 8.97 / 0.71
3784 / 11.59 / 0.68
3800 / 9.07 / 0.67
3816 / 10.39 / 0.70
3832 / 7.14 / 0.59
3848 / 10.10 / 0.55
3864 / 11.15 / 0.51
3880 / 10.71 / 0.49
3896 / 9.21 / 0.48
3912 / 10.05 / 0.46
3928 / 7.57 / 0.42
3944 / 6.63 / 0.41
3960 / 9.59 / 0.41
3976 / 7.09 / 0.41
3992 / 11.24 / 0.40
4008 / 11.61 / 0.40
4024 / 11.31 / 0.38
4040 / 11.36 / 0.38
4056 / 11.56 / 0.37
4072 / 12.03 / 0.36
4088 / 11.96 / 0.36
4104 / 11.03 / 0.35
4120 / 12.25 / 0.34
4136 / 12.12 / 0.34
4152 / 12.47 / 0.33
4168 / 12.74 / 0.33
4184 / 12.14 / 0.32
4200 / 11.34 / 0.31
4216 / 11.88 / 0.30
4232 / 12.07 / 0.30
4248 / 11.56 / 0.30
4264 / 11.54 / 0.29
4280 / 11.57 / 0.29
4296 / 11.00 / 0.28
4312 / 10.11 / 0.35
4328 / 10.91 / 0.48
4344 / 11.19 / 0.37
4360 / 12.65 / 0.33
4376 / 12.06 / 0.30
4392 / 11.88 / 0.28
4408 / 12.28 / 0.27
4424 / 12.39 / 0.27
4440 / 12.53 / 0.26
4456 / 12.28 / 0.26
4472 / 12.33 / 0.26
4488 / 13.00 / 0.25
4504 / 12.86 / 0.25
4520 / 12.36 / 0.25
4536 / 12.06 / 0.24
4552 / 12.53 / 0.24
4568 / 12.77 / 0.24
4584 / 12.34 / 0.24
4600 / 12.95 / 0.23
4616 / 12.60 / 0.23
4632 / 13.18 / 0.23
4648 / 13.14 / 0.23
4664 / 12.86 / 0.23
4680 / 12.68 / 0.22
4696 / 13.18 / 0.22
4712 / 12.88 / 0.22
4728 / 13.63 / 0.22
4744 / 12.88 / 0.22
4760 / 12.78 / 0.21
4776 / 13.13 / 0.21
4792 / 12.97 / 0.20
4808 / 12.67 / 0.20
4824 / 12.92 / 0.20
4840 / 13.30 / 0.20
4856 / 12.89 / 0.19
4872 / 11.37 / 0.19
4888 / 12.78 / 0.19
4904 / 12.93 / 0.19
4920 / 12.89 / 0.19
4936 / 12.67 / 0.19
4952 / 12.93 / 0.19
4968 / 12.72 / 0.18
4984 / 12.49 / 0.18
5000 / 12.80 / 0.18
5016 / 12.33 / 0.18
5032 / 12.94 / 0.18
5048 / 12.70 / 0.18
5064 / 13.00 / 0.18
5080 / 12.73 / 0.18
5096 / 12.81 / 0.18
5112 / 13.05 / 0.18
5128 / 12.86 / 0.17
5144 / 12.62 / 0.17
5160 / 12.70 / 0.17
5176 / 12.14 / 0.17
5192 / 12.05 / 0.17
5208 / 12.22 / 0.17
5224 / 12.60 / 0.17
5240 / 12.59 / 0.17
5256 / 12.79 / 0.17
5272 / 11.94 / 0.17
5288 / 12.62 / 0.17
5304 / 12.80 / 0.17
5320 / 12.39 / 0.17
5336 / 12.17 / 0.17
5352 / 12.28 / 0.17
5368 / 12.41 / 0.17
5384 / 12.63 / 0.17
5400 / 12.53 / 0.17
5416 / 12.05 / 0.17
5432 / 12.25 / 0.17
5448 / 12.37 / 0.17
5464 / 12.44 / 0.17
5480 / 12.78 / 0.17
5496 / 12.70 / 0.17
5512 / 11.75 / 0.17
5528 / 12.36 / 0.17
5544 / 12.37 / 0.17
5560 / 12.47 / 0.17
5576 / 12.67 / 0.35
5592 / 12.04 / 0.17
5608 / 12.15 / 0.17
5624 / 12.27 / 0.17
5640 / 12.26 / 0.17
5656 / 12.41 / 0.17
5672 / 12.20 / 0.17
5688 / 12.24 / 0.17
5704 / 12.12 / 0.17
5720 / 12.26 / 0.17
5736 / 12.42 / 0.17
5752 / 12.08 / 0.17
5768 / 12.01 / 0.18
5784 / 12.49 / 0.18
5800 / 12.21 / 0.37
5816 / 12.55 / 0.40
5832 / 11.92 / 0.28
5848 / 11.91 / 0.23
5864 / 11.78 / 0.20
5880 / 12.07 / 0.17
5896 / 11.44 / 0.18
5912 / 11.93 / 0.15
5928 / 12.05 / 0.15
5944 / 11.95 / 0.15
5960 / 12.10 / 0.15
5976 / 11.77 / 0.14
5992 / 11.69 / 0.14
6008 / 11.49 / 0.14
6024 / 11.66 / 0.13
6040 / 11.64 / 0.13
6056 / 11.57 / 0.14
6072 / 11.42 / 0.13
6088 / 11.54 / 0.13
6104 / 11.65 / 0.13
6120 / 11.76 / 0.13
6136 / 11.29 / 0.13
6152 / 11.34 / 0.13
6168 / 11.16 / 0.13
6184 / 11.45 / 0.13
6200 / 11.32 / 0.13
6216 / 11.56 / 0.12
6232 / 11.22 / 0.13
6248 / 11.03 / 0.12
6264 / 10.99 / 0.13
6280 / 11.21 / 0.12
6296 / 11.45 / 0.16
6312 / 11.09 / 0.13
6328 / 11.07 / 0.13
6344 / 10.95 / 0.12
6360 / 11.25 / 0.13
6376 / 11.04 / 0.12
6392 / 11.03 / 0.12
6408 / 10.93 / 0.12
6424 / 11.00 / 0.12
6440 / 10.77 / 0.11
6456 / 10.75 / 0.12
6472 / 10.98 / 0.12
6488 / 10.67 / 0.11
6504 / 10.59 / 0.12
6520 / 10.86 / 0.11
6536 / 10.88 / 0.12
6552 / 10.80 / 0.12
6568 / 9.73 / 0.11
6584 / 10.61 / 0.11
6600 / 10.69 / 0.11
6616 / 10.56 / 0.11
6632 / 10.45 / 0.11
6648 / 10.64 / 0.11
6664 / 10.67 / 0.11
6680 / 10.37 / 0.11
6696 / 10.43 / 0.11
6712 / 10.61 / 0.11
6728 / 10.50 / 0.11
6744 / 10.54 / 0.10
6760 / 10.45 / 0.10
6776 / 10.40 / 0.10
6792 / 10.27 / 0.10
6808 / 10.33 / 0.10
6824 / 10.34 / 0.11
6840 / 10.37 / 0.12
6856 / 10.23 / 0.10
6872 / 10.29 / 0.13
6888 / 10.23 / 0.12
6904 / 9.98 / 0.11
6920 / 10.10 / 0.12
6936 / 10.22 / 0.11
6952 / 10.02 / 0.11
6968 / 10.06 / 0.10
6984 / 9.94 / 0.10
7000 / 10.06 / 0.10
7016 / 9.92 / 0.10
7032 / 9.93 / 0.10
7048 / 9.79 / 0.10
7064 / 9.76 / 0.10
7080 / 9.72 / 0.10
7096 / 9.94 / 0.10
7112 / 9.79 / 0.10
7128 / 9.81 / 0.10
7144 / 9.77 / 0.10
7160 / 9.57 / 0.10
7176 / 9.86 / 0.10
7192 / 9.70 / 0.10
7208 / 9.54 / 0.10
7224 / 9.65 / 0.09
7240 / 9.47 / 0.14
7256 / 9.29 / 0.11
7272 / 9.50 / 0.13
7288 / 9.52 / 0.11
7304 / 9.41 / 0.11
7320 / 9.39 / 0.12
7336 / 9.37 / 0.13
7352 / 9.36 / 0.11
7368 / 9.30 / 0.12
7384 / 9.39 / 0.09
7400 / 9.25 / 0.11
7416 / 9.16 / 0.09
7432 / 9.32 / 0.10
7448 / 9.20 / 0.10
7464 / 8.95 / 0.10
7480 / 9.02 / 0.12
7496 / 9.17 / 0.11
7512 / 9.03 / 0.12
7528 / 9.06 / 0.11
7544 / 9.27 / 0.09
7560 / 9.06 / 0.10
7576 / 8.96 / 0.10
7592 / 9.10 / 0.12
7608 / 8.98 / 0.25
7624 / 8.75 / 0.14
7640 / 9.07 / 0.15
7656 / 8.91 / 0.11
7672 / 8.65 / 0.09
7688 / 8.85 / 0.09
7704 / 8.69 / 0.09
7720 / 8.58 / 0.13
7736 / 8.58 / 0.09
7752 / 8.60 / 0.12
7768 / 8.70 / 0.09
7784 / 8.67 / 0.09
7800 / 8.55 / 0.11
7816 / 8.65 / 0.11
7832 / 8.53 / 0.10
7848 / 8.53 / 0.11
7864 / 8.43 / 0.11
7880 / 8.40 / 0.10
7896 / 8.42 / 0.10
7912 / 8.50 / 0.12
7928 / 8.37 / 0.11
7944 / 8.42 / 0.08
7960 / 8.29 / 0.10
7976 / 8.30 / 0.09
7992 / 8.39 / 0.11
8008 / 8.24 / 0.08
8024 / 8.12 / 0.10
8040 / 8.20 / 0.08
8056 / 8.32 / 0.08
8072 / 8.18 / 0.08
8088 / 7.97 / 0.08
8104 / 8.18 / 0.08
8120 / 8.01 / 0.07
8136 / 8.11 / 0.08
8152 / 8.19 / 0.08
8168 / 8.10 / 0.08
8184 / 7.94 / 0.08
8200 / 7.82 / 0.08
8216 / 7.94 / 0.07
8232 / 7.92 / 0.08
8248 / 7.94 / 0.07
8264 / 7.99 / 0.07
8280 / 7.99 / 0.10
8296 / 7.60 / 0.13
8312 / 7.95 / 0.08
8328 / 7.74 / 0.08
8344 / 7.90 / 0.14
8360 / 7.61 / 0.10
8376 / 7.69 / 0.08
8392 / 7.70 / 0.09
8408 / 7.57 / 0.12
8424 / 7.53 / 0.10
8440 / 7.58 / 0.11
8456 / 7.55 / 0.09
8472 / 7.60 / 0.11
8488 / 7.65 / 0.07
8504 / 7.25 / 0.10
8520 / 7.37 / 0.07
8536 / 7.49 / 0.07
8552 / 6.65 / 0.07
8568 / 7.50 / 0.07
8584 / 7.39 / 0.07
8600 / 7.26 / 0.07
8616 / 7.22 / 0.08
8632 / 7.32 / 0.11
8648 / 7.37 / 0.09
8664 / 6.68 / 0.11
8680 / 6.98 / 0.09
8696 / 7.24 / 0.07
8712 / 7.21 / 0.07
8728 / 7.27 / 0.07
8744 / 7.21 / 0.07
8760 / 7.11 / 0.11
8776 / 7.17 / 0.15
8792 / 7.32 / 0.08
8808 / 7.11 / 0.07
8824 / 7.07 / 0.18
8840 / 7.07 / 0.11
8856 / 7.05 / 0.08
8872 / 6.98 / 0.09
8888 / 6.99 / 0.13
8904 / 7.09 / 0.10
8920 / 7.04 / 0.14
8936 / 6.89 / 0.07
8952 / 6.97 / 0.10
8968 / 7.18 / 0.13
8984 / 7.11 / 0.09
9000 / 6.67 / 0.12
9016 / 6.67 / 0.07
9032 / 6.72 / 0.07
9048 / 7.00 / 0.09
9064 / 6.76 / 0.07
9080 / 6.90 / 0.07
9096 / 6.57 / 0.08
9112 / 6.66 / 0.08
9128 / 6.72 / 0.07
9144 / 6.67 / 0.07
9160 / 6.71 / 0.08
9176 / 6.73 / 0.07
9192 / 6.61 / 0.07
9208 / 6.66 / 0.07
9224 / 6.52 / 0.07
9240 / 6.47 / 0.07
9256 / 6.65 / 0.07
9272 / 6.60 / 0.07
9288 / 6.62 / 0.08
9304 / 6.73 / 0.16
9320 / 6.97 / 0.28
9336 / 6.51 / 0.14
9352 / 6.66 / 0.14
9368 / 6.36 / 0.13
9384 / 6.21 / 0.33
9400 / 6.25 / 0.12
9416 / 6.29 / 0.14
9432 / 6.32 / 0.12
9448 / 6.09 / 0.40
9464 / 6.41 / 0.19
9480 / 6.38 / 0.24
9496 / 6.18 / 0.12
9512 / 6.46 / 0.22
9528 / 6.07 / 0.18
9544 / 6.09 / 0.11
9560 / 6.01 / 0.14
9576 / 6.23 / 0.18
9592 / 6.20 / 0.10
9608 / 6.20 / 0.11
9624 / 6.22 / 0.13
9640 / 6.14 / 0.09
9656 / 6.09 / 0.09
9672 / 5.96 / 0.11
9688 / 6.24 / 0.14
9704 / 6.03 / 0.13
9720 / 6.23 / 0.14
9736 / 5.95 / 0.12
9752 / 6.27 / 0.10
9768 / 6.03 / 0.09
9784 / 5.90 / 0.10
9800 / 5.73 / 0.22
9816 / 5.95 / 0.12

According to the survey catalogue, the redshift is 0.00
